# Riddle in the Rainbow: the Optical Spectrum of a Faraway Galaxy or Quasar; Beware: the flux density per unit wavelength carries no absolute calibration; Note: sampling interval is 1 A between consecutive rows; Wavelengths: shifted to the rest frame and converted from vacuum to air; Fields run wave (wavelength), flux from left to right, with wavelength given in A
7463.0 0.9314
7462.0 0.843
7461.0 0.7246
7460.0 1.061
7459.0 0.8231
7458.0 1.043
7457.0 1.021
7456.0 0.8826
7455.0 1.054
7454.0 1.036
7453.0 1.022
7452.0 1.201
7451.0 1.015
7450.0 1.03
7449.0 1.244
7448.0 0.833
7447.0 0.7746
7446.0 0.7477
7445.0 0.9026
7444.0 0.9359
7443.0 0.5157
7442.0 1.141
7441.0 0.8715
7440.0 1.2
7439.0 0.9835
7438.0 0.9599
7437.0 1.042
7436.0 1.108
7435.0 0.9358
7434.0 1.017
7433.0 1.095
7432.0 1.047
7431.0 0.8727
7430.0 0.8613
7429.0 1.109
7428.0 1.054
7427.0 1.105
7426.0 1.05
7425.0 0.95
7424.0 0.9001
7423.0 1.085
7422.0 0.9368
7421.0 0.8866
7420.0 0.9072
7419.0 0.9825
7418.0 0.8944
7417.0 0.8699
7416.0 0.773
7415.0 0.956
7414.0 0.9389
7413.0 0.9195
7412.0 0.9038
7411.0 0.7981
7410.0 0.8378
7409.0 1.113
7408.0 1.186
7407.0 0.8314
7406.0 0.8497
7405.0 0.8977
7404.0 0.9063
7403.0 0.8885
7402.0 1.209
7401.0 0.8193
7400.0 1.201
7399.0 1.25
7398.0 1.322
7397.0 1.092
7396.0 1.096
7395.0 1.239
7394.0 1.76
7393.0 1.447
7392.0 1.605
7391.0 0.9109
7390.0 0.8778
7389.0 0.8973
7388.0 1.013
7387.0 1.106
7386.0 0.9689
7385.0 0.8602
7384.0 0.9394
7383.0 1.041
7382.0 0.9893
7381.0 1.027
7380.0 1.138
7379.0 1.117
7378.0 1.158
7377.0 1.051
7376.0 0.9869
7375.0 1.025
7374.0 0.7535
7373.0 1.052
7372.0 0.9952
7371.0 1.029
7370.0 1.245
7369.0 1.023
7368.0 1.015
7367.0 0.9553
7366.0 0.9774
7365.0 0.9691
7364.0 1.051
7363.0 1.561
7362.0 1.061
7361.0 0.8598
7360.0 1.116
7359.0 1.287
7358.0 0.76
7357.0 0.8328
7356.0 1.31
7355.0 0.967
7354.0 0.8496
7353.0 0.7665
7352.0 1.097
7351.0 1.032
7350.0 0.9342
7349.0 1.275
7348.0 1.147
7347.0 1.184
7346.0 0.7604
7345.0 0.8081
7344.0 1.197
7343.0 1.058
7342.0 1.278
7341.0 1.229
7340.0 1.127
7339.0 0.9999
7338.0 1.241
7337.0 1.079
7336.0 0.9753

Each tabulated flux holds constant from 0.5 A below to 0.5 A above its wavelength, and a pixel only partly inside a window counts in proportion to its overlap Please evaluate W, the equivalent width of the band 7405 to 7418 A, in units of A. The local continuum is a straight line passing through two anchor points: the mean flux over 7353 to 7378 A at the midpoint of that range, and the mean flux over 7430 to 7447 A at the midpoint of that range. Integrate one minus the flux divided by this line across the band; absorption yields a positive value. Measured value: 0.9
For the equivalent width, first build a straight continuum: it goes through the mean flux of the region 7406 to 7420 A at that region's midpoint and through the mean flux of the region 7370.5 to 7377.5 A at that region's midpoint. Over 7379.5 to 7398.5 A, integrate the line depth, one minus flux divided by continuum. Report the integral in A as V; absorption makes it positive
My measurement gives -3.2 A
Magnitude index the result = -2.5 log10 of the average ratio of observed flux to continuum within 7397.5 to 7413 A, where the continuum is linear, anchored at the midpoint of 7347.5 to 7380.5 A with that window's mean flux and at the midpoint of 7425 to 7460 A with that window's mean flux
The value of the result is 0.02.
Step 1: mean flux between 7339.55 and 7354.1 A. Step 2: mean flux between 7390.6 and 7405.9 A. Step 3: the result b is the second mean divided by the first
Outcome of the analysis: 1.11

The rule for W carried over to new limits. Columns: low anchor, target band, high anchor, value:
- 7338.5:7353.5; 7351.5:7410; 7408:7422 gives -4.2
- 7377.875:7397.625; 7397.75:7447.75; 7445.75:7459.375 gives 3.9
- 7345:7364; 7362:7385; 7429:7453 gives -0.5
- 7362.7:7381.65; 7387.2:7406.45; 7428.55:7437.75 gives -1.6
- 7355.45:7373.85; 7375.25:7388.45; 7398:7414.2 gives -0.1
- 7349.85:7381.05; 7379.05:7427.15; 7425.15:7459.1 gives -0.7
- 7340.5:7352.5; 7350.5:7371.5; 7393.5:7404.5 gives 1.3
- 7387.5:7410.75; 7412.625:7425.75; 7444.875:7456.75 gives 1.6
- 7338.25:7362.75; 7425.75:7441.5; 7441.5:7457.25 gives -0.7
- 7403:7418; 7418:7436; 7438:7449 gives -1.5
